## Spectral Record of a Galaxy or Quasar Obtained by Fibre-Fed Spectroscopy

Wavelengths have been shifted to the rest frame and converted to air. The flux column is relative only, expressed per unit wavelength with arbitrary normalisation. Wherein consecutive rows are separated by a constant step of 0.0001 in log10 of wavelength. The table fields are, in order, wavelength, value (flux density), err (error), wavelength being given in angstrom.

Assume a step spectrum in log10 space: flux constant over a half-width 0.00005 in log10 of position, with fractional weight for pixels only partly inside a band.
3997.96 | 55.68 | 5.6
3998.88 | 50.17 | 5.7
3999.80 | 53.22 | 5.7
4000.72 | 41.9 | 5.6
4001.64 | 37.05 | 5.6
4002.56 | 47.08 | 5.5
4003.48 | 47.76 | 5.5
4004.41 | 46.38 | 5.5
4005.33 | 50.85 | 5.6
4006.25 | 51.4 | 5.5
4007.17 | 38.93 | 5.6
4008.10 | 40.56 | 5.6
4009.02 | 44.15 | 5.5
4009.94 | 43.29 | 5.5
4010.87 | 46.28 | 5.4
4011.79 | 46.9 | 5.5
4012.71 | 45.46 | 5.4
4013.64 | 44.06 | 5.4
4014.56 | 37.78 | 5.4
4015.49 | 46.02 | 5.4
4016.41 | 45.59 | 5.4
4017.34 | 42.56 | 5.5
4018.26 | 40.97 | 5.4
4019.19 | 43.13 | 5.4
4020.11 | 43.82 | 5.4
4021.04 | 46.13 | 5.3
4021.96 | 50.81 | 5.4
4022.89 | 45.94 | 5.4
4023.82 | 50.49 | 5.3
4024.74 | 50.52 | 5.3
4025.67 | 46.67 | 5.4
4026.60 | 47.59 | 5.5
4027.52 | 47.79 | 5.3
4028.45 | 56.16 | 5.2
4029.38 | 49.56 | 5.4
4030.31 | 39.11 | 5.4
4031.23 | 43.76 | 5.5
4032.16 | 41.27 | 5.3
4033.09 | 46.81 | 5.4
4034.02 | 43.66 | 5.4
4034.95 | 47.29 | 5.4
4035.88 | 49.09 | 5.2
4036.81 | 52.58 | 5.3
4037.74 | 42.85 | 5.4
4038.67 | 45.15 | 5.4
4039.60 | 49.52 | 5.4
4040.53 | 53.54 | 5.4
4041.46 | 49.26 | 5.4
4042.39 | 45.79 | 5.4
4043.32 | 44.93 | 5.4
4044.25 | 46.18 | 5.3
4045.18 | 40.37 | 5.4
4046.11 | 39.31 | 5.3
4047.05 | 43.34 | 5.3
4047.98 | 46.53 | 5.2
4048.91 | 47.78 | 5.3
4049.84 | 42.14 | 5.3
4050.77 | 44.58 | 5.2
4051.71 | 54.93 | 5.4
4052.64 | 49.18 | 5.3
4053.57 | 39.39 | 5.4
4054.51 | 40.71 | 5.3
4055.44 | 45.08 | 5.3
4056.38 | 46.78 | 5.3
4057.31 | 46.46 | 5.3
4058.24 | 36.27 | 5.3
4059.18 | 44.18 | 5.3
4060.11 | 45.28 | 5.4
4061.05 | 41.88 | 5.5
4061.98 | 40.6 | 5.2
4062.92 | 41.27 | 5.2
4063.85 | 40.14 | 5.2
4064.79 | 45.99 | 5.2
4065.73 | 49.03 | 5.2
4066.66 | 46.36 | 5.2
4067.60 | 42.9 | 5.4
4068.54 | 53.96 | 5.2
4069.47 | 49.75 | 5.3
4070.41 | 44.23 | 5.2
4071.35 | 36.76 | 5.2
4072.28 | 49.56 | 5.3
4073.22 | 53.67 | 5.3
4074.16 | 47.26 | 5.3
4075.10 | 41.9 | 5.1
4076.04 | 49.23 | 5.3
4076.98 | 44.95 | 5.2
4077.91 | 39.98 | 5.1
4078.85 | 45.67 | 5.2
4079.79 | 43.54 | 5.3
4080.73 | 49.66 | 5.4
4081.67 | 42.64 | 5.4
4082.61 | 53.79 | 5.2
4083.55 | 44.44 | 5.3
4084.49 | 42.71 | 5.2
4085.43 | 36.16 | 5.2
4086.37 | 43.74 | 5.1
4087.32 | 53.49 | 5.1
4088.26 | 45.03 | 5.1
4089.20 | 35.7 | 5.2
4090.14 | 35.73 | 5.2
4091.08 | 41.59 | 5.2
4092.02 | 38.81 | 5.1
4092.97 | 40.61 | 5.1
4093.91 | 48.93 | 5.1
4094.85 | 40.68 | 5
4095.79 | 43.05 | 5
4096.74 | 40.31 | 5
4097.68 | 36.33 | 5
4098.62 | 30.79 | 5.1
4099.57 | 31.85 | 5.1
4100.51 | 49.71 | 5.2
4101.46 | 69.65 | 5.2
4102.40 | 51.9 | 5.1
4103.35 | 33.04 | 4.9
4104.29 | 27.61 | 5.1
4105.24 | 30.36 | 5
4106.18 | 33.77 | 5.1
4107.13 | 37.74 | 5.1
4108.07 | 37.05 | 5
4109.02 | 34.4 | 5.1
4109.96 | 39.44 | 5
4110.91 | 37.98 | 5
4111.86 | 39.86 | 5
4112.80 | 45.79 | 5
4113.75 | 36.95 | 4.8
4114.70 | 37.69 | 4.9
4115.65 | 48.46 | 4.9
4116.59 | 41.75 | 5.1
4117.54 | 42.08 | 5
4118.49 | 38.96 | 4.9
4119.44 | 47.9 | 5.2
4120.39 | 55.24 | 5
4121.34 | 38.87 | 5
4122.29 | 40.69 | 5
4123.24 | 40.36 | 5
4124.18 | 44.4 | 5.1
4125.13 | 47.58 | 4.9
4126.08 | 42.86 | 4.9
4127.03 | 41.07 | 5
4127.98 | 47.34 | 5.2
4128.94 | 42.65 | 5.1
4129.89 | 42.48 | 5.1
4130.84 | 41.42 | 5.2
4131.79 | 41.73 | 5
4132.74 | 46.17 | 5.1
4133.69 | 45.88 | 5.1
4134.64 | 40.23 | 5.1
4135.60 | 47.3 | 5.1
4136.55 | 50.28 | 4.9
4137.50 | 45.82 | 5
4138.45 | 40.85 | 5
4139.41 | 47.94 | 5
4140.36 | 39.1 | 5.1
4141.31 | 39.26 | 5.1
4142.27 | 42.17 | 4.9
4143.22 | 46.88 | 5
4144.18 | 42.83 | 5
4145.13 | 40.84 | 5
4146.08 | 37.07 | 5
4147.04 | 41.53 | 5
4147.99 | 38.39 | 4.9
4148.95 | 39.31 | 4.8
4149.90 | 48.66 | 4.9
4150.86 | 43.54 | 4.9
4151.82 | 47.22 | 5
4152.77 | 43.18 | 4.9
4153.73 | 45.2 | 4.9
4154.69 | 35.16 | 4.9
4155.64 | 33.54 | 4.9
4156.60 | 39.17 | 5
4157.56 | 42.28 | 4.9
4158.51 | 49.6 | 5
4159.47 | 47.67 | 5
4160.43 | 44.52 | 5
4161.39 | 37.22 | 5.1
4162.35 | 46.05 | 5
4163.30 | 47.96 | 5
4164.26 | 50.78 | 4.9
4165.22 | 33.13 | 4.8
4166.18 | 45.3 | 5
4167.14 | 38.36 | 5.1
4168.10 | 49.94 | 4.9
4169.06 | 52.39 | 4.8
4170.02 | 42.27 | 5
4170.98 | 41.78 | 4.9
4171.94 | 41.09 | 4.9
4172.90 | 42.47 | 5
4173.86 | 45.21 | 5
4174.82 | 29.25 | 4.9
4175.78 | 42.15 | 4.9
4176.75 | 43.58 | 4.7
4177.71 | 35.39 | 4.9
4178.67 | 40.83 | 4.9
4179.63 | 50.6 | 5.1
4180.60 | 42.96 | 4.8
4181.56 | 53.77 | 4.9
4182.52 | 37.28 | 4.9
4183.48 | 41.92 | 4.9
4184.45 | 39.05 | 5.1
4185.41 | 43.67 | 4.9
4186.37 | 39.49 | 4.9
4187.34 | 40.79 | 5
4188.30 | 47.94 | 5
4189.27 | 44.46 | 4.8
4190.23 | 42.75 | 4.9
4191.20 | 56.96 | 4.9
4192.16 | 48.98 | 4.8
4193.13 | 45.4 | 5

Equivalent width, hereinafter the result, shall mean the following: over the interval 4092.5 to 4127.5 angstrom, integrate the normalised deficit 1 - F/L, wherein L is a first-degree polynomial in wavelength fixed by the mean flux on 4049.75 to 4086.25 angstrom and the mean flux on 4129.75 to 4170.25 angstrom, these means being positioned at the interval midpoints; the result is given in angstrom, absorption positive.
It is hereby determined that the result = 2.27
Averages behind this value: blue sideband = 45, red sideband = 43.3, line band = 41.2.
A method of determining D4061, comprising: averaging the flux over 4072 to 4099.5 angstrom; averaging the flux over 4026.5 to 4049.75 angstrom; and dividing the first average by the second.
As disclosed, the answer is 0.93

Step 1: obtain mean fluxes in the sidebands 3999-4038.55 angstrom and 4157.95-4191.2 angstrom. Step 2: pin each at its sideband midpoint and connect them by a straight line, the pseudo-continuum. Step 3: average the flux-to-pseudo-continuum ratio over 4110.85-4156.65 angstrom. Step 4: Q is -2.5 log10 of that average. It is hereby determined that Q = 0.033 mag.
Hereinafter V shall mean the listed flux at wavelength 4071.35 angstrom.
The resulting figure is 36.76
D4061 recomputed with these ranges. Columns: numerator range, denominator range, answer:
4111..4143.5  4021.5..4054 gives 0.93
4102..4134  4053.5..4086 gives 0.92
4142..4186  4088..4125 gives 1.04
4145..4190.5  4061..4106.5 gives 0.98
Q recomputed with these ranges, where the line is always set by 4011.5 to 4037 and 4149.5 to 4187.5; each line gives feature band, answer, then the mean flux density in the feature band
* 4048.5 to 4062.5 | 0.025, 44.3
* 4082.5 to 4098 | 0.060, 42.2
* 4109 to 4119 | 0.089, 40.6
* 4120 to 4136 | -0.002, 43.8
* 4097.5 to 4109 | 0.138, 39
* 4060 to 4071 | 0.003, 45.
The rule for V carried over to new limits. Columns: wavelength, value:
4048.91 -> 47.78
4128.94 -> 42.65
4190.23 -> 42.75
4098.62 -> 30.79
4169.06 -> 52.39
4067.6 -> 42.9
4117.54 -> 42.08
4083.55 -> 44.44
